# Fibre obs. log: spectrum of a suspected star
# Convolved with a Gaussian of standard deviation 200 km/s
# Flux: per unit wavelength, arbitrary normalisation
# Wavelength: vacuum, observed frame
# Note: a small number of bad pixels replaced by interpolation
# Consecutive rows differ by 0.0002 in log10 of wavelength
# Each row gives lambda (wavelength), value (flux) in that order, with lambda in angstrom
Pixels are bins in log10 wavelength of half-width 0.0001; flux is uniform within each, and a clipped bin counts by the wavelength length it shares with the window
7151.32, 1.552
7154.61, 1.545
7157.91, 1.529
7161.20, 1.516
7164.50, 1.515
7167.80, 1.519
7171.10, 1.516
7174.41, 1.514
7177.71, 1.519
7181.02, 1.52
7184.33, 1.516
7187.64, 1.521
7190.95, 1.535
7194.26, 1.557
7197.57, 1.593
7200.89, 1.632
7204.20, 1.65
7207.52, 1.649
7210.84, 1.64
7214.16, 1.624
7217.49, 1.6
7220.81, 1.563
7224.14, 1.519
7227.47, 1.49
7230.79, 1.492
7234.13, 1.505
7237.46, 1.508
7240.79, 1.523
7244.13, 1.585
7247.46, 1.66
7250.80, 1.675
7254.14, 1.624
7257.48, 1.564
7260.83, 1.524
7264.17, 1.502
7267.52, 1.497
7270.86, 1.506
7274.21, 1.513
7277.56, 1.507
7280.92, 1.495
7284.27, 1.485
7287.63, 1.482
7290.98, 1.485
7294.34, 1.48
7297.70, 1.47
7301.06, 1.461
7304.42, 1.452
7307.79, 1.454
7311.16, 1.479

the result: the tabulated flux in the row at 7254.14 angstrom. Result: 1.624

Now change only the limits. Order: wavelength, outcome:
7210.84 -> 1.64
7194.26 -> 1.557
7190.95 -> 1.535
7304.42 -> 1.452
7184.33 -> 1.516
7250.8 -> 1.675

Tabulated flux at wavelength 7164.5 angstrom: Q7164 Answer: 1.515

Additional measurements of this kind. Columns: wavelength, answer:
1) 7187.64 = 1.521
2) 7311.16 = 1.479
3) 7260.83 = 1.524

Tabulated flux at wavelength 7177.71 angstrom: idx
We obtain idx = 1.519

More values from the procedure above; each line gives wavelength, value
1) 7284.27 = 1.485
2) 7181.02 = 1.52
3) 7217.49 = 1.6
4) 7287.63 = 1.482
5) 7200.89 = 1.632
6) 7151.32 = 1.552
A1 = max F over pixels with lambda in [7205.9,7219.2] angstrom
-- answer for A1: 1.649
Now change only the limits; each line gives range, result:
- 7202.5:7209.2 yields 1.65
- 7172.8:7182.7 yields 1.52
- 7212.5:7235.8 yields 1.624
